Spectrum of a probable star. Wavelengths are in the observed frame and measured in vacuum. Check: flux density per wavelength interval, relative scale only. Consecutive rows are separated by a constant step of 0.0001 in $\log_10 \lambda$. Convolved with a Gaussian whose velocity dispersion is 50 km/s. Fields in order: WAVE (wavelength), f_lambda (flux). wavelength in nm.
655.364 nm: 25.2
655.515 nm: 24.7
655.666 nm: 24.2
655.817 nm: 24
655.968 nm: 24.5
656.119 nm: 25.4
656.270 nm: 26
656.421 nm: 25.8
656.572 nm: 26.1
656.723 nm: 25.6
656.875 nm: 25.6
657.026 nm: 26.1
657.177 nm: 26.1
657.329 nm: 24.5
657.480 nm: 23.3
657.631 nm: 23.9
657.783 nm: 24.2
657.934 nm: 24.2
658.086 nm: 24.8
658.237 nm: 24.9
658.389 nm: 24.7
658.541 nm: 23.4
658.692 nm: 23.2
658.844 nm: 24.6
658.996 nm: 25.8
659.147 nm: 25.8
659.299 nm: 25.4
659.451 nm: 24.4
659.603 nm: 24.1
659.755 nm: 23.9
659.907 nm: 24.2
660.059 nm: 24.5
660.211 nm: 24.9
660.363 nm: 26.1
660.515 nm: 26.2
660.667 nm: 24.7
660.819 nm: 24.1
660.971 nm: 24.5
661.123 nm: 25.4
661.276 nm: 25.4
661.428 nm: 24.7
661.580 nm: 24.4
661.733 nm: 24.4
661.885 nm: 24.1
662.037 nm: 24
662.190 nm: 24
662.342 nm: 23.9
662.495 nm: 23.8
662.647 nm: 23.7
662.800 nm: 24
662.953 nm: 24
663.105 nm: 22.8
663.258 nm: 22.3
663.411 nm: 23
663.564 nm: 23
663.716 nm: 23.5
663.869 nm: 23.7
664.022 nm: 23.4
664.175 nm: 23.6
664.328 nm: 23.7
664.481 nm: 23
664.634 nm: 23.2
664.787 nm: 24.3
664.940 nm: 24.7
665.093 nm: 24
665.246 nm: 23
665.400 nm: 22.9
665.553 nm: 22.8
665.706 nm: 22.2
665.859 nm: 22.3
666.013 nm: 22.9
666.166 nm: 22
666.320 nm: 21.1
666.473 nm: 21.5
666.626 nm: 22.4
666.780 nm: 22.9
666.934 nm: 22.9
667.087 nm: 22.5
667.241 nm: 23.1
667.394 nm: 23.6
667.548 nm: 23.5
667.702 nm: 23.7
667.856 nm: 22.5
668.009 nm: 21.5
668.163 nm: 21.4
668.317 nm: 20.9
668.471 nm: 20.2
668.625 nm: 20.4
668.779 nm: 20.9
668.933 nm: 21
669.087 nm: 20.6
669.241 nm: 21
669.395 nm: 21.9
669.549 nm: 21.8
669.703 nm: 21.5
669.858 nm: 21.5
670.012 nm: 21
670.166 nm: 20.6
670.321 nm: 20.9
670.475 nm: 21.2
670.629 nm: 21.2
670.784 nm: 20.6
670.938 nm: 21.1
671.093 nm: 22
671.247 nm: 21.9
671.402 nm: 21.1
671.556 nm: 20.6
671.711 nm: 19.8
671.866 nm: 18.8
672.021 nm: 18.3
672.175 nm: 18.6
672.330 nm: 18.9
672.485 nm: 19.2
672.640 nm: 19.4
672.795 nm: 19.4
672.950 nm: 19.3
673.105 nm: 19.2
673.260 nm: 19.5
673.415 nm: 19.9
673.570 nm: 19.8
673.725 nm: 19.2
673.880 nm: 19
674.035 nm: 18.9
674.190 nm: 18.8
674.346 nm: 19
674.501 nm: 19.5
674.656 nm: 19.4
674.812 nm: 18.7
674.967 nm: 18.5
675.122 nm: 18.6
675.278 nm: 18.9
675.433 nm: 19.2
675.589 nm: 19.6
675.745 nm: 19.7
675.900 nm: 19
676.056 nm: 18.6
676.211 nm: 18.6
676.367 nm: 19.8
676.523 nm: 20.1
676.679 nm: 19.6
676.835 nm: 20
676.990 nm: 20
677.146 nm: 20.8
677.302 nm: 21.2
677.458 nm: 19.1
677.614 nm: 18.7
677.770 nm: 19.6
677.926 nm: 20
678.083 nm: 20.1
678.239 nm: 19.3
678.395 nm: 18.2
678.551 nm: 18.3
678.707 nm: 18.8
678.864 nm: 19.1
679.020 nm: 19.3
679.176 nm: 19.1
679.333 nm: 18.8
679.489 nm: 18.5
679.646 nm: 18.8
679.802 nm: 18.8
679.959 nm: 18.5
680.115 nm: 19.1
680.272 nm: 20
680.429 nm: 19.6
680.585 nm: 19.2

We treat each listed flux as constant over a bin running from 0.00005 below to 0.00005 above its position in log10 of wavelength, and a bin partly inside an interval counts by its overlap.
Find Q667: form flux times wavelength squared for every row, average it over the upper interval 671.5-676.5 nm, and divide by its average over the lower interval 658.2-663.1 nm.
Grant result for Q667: 0.81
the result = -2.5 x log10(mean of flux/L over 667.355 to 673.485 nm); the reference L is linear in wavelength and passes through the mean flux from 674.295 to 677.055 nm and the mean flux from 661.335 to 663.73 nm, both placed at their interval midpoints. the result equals 0.02 mag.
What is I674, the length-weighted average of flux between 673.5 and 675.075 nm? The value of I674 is 19.1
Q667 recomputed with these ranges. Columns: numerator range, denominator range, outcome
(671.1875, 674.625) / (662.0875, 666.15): 0.85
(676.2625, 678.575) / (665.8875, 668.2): 0.90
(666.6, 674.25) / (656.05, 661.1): 0.87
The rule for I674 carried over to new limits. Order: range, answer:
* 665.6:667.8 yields 22.6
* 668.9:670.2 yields 21.2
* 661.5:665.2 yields 23.7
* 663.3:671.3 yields 22.2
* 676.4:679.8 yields 19.4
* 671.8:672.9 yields 18.9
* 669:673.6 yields 20.4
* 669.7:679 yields 19.7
